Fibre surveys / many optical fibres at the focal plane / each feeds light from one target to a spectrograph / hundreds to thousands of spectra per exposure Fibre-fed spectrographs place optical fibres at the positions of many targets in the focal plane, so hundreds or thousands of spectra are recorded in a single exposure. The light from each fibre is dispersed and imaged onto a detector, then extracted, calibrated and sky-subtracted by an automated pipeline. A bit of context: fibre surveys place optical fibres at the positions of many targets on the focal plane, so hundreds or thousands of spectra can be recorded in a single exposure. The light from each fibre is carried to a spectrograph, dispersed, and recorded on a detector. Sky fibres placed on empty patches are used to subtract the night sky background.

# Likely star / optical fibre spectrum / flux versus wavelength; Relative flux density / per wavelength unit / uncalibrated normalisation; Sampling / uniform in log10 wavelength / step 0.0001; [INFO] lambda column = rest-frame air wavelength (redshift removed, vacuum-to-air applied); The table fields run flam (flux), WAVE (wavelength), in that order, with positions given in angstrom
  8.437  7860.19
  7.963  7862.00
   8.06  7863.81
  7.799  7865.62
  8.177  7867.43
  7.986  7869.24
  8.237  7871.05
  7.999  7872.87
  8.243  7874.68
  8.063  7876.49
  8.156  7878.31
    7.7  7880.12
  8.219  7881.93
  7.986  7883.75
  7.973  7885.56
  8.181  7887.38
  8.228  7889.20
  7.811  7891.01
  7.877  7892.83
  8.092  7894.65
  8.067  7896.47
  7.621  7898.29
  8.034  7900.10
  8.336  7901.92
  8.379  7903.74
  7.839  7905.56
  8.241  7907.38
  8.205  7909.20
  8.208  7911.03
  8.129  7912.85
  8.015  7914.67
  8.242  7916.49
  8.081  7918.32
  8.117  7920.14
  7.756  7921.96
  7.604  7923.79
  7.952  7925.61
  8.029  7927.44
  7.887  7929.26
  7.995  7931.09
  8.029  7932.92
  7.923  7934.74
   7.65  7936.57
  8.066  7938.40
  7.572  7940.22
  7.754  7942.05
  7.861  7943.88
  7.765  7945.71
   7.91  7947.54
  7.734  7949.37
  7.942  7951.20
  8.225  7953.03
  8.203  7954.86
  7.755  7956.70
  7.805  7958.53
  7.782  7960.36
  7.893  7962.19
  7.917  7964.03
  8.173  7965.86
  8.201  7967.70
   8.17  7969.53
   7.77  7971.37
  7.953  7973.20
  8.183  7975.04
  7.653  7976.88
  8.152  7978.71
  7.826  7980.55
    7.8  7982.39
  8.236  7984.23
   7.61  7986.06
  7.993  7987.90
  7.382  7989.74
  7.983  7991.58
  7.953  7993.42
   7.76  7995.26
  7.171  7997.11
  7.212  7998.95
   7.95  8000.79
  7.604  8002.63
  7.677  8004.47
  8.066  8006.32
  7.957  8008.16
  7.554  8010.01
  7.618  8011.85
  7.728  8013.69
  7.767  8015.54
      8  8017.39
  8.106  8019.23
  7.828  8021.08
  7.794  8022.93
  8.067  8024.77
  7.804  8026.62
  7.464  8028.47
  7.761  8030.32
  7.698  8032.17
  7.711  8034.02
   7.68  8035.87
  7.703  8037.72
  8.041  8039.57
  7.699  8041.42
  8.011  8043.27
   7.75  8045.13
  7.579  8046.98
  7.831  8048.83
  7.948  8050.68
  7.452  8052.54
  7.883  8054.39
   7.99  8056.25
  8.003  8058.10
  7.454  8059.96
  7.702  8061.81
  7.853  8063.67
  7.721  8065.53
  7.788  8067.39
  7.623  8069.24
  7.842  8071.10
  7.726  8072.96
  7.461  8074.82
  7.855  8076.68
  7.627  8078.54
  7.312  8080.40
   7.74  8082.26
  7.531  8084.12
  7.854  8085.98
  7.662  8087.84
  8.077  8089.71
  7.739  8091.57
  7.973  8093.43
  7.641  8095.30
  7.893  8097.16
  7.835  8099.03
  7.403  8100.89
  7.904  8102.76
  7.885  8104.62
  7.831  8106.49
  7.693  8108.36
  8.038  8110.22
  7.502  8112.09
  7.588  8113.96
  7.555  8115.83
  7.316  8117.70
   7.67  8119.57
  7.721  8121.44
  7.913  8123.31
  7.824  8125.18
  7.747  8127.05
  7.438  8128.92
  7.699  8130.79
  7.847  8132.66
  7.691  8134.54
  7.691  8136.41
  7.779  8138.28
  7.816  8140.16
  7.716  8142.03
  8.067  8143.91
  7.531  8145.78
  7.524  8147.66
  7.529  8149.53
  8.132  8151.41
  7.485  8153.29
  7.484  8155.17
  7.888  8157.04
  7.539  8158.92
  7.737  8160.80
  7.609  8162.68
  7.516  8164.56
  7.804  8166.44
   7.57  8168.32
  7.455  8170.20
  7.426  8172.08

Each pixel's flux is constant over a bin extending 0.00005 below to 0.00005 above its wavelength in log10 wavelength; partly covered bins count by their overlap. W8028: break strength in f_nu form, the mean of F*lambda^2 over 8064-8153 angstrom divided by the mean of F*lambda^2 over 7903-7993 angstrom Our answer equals 1.01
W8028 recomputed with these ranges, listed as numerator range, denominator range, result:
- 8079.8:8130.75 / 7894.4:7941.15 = 1.01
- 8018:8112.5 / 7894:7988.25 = 1.01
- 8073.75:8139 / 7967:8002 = 1.01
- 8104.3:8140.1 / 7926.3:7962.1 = 1.02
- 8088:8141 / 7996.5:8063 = 1.02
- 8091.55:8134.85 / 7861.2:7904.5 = 1.02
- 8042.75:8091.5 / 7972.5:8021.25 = 1.01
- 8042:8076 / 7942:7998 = 1.01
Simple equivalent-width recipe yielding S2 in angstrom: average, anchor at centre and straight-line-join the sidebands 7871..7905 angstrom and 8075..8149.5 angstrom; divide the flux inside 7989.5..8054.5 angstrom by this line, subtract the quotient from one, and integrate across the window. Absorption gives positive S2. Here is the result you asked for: 0.8 angstrom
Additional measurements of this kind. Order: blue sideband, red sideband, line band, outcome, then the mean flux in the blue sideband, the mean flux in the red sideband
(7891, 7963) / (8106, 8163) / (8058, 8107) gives 0.2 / 7.96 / 7.7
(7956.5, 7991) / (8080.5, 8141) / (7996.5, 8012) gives 0.4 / 7.91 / 7.73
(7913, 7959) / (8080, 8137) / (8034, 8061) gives 0.0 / 7.92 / 7.72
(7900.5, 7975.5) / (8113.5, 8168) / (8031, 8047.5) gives 0.1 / 7.98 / 7.68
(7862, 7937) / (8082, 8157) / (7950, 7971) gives -0.1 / 8.03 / 7.73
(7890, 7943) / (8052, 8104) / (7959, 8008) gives 0.2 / 7.98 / 7.74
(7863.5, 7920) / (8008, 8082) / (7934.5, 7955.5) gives 0.2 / 8.07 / 7.76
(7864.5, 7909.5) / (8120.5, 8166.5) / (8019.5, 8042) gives 0.2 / 8.06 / 7.71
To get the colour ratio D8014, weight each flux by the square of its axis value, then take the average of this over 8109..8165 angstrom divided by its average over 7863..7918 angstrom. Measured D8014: 1.01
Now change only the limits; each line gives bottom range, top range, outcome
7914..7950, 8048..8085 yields 1.01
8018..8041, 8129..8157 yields 1.02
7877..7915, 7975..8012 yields 0.99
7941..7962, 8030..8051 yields 1.01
